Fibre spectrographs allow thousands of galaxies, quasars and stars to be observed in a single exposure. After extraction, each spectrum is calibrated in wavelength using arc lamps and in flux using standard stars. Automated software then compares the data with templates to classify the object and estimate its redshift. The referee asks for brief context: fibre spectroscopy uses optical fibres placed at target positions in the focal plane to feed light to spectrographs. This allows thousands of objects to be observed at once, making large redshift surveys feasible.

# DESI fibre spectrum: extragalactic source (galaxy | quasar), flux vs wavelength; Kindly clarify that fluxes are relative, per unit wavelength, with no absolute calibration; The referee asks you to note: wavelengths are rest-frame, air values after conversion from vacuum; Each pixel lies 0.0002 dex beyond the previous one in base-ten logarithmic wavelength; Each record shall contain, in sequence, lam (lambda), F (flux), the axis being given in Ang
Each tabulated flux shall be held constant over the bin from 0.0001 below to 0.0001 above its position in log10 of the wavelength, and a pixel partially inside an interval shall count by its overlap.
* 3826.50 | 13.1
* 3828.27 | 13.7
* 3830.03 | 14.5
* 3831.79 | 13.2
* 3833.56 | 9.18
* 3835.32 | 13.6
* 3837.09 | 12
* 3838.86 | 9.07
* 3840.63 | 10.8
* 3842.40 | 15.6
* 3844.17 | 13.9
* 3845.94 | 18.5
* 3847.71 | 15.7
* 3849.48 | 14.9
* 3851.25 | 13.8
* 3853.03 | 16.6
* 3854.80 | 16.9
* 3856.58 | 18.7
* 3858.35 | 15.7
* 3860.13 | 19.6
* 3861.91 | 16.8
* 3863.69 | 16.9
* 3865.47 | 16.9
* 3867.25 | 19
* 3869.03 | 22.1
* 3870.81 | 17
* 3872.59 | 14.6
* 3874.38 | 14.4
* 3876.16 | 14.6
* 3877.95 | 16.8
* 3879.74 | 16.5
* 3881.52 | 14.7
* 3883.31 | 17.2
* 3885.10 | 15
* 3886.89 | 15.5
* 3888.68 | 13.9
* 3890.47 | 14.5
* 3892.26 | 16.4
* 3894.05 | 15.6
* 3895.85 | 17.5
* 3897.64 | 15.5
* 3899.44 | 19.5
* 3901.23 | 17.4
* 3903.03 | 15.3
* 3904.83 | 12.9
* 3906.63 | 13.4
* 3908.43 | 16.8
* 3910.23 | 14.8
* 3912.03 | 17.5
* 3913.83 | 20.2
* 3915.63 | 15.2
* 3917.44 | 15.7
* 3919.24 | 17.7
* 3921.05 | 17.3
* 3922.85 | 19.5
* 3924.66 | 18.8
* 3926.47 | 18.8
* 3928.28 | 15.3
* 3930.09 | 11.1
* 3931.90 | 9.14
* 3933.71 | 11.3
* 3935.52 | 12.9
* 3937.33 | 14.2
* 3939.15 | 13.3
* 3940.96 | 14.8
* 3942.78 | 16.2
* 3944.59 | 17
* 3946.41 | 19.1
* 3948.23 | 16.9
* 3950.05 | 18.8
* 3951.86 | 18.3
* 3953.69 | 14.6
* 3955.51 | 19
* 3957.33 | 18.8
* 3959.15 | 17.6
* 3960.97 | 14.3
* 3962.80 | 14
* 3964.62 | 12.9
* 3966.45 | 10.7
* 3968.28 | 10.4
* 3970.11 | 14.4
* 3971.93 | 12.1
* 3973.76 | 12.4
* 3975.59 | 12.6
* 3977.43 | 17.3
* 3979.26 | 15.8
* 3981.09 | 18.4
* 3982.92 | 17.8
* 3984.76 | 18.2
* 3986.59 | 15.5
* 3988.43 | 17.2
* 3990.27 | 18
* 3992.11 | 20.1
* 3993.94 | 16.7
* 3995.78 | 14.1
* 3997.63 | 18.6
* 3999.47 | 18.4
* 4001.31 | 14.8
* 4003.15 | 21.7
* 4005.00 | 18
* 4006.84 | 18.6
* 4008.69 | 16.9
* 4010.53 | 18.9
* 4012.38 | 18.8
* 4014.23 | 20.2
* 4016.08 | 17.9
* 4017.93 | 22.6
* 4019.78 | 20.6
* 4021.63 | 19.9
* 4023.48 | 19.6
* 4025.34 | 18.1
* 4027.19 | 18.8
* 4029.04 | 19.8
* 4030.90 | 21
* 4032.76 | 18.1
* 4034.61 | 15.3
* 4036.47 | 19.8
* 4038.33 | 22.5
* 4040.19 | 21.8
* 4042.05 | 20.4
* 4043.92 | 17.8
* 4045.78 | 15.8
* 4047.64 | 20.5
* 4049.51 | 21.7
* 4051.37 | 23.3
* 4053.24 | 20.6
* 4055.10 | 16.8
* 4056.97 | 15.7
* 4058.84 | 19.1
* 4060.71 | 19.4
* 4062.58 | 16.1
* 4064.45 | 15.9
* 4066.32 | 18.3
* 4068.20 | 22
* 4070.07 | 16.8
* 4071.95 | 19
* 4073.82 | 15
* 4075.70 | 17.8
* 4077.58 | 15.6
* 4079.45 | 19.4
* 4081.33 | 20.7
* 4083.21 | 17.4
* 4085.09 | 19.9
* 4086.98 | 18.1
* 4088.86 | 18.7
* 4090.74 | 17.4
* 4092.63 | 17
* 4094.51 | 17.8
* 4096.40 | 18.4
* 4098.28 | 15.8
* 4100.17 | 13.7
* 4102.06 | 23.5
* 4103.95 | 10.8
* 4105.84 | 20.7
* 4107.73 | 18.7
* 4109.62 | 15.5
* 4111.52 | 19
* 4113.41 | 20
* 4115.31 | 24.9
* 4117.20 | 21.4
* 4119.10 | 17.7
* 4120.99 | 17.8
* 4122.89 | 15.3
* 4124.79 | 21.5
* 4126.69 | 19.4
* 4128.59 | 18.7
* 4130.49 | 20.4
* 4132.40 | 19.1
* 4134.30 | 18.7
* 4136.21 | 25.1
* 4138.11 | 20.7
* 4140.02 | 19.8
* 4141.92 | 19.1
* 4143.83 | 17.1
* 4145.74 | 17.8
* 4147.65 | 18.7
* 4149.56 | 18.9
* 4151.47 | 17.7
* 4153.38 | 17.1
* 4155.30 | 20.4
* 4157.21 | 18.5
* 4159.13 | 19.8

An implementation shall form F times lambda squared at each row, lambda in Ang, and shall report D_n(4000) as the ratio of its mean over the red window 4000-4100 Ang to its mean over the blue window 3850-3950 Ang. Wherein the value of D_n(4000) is 1.25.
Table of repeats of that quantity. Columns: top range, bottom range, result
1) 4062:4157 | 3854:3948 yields 1.28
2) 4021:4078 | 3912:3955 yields 1.25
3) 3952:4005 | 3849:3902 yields 1.02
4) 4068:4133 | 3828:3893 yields 1.35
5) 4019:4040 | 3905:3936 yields 1.32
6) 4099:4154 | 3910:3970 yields 1.33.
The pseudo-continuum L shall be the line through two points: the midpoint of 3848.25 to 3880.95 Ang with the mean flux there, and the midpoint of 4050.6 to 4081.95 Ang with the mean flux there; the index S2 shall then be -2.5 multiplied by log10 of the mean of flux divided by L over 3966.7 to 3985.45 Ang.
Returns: 0.19 mag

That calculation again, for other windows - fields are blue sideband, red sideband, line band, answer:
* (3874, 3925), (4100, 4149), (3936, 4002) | 0.08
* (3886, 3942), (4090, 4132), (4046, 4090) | -0.04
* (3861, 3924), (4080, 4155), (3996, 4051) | -0.08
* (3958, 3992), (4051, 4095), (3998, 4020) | -0.17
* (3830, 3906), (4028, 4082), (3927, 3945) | 0.23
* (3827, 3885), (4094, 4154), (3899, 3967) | 0.04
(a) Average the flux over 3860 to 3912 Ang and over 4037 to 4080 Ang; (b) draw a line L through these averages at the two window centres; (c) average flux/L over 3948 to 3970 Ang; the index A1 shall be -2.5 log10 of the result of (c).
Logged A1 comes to 0.12 mag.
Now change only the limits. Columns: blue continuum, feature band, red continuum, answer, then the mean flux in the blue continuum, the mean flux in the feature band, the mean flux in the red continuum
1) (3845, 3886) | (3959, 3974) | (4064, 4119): 0.313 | 16.6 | 13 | 18.3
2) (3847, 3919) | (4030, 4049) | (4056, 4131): -0.093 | 16.3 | 19.3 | 18.2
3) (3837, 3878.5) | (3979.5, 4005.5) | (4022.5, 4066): 0.033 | 15.9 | 17.6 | 19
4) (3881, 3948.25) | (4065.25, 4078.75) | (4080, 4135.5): 0.015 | 15.7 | 17.8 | 18.6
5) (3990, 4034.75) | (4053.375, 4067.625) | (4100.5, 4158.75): 0.073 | 18.7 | 17.6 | 19.1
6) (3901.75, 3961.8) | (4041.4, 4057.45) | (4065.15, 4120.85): -0.093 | 16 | 19.3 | 18.3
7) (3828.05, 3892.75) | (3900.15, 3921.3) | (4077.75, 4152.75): -0.008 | 15.4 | 16.2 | 18.7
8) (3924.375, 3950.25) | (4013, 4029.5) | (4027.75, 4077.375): -0.113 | 15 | 19.7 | 18.8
